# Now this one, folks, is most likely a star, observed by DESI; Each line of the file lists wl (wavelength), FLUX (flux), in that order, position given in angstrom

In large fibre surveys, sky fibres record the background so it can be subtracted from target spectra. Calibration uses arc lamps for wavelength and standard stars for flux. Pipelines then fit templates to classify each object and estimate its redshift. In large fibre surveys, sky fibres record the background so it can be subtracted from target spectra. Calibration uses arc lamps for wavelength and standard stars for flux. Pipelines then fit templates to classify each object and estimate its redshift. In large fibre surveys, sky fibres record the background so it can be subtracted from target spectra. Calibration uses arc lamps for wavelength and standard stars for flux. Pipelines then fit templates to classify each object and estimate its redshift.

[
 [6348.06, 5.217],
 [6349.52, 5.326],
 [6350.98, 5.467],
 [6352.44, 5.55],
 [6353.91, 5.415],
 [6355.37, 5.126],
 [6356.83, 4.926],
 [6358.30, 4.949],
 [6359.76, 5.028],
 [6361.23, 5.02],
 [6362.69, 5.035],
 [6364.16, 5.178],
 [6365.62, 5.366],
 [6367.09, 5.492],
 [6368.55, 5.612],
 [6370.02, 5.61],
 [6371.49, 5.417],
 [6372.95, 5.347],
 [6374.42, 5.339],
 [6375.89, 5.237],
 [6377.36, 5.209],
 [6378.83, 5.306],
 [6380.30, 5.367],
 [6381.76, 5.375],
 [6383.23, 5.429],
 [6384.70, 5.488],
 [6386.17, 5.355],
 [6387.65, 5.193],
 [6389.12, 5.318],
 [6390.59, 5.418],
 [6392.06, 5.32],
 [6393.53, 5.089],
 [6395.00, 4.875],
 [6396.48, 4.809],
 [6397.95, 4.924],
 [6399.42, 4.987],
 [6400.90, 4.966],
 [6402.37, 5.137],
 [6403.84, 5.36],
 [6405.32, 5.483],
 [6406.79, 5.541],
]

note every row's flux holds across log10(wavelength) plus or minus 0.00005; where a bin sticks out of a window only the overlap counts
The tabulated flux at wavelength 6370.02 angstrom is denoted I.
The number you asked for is 5.61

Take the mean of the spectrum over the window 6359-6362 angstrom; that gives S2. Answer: 5.03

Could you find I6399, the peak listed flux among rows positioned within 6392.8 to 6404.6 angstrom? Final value 5.36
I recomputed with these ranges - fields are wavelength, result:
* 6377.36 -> 5.209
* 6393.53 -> 5.089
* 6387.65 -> 5.193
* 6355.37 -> 5.126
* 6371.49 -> 5.417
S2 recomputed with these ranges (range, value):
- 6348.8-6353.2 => 5.44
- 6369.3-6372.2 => 5.51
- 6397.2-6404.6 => 5.08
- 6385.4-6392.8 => 5.32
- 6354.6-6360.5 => 5.01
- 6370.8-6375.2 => 5.37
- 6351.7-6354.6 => 5.47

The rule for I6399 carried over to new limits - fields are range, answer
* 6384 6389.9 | 5.488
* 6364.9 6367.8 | 5.492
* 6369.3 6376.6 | 5.61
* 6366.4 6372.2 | 5.612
